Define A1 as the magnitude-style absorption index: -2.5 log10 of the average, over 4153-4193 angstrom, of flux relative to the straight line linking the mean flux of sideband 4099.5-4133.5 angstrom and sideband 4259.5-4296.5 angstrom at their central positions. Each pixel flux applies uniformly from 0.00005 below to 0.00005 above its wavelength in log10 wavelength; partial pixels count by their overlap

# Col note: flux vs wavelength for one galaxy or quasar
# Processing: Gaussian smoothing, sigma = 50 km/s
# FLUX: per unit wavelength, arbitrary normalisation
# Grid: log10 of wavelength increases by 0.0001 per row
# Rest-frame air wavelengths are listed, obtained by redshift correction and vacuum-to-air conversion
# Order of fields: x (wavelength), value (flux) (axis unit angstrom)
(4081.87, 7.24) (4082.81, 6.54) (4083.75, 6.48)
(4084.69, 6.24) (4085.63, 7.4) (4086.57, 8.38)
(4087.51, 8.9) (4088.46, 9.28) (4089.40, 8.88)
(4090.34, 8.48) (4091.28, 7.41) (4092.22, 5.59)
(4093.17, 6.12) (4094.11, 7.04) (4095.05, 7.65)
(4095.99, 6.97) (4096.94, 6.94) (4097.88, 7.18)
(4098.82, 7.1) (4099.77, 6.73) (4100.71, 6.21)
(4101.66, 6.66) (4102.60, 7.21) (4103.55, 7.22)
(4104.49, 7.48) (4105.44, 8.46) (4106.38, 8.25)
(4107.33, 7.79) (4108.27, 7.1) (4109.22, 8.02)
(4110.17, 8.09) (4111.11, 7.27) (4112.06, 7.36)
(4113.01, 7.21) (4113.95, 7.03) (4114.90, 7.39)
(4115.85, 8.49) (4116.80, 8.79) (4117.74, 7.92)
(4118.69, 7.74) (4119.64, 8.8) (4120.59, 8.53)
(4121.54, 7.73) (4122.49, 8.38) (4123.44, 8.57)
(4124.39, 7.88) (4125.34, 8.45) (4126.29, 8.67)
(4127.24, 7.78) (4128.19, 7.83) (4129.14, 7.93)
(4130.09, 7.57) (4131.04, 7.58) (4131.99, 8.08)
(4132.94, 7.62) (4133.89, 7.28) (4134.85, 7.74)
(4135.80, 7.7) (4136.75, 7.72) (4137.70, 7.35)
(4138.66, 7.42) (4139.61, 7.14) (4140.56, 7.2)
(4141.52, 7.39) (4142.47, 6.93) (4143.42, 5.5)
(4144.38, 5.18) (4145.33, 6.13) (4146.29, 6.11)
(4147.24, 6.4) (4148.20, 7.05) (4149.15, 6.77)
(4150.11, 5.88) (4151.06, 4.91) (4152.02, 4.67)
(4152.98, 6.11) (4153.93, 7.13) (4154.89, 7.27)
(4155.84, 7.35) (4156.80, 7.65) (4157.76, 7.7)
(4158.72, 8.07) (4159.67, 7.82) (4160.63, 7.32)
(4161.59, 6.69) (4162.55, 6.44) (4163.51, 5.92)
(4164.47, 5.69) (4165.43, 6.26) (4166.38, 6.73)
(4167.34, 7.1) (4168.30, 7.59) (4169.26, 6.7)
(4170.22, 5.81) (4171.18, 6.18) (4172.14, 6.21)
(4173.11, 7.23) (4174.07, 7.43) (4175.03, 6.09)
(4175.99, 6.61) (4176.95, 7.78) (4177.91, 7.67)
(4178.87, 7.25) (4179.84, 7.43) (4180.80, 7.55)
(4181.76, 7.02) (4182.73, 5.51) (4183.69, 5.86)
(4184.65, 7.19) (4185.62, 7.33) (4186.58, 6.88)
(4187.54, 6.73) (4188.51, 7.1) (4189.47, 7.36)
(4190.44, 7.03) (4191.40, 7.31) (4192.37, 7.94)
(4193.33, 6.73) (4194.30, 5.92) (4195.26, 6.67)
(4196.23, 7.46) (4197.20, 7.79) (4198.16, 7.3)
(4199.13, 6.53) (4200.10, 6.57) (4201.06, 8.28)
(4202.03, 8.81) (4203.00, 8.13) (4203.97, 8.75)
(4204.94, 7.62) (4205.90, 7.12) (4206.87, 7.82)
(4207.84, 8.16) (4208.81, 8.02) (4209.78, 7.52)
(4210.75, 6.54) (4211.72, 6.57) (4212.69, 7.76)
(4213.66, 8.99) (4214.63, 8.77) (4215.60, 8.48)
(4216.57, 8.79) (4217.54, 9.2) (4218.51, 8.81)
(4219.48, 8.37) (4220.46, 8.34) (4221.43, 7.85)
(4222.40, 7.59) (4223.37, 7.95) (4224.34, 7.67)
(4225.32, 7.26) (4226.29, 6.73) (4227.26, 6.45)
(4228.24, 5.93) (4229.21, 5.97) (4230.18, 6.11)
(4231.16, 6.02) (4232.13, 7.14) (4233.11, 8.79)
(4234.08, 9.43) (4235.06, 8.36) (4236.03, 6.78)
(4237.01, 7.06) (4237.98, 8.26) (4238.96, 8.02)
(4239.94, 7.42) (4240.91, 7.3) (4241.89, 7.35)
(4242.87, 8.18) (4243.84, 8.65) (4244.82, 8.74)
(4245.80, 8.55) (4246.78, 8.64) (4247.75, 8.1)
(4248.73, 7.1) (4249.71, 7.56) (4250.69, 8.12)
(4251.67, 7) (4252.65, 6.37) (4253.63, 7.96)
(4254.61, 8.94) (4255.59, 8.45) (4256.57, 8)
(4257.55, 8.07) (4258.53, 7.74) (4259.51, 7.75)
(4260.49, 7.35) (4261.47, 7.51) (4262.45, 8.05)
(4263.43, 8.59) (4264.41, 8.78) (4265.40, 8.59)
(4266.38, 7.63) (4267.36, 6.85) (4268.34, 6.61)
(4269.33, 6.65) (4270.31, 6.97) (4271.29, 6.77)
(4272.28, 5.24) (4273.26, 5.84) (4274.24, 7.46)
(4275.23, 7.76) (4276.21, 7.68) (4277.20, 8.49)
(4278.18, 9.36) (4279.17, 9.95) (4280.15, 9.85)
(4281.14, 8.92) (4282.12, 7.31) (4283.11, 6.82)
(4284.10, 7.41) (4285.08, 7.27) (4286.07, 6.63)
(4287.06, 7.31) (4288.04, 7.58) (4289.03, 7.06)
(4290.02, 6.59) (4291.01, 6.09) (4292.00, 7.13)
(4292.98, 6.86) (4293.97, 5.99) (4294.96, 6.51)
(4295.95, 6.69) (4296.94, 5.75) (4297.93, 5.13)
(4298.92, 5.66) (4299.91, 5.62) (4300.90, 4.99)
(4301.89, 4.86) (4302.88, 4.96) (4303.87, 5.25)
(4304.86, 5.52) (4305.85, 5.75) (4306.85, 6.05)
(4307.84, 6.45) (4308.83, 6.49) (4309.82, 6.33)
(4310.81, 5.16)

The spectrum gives 0.10 mag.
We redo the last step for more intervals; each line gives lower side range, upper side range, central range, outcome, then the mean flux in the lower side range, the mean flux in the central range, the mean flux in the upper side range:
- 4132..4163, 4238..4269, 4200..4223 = -0.08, 6.88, 8.06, 7.87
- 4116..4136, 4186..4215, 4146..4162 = 0.16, 8.04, 6.77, 7.47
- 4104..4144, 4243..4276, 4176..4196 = 0.10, 7.74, 7.01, 7.65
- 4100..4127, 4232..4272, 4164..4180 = 0.15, 7.8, 6.8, 7.8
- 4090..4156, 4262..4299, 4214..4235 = -0.06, 7.29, 7.72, 7.27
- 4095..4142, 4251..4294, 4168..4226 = 0.03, 7.65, 7.41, 7.55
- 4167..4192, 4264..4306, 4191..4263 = -0.12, 6.92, 7.7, 6.89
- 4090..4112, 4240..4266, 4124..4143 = -0.04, 7.25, 7.66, 7.97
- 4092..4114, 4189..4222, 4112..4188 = 0.05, 7.22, 7.14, 7.74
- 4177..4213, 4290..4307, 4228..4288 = -0.20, 7.28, 7.67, 5.83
